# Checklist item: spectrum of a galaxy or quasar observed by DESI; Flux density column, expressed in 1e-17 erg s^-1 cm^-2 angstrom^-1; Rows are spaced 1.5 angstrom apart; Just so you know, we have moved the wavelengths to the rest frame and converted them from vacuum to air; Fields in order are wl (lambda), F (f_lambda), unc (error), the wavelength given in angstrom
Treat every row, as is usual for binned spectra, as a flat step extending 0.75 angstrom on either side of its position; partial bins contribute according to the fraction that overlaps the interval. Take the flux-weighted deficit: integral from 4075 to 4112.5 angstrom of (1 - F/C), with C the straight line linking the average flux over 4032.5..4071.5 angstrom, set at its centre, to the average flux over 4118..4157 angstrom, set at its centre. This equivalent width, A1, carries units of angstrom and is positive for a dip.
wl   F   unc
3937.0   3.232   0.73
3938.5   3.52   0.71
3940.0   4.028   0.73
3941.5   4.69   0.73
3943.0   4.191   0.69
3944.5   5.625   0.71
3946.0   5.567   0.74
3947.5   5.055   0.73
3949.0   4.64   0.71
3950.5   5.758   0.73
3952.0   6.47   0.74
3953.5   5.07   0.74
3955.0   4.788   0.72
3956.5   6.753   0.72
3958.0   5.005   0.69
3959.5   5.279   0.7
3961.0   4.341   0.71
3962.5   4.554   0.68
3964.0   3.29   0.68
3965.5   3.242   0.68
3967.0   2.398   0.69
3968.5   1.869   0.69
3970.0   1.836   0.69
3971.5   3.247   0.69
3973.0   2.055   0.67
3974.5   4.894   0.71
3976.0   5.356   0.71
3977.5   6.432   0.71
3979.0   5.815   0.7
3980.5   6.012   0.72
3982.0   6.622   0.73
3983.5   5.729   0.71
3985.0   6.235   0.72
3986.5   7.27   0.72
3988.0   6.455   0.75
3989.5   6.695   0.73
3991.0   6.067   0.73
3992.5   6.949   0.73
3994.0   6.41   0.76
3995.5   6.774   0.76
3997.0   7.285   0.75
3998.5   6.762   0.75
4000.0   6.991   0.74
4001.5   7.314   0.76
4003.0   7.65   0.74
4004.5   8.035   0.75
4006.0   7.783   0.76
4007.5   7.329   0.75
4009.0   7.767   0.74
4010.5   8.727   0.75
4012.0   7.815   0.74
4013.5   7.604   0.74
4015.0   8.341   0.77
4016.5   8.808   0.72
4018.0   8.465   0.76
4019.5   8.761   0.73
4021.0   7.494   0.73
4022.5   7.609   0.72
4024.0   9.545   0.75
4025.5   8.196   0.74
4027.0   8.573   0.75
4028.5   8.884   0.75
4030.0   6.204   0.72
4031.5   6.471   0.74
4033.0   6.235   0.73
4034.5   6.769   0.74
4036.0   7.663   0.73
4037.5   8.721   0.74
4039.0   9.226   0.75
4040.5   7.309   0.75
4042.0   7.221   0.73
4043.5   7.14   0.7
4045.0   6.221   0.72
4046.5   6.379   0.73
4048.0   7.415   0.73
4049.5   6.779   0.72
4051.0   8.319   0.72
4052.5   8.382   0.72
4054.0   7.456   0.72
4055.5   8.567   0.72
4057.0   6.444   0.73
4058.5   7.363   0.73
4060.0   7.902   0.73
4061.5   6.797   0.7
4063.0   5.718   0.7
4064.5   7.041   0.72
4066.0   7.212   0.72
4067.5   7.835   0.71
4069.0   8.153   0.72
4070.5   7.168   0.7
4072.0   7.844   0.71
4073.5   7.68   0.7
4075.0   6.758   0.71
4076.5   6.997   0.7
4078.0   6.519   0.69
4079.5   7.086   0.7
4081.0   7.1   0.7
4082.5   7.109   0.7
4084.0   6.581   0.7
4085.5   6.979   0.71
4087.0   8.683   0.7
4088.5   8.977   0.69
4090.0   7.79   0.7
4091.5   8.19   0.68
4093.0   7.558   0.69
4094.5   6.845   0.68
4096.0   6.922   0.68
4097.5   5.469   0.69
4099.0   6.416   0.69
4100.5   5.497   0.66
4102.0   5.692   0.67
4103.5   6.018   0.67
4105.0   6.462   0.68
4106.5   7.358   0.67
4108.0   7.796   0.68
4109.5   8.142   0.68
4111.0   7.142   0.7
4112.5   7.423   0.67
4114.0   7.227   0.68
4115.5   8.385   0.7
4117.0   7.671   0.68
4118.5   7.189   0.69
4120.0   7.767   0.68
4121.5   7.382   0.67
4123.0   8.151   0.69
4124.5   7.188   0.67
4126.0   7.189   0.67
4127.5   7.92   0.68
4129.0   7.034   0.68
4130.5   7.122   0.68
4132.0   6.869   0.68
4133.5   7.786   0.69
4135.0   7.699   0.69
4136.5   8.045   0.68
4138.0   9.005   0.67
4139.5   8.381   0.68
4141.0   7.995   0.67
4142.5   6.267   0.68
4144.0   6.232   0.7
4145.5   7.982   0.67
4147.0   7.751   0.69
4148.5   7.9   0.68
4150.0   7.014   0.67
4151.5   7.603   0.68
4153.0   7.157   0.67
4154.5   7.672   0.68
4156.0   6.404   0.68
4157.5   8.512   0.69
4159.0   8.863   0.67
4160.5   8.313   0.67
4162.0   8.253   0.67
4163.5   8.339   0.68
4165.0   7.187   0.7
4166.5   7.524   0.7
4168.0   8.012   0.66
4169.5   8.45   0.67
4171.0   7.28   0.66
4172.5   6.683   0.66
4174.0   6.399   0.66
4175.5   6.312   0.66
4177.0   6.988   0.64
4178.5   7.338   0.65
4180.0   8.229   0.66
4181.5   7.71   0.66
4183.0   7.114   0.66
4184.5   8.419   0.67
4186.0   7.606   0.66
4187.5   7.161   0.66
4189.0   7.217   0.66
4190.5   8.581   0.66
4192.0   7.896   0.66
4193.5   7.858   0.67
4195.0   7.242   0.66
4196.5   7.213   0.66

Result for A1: 1.9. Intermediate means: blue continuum 7.37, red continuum 7.5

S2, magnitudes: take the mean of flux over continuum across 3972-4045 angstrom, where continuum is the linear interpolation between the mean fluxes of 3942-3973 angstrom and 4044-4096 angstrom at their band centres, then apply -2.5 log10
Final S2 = -0.24 mag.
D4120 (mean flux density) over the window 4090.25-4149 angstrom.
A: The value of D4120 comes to 7.31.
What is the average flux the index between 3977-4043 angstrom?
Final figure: 7.39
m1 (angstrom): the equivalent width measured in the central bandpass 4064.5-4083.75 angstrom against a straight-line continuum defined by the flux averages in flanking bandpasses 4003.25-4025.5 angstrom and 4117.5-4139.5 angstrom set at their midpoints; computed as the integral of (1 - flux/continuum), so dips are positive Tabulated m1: 1.5 angstrom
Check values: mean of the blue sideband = 8.14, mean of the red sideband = 7.62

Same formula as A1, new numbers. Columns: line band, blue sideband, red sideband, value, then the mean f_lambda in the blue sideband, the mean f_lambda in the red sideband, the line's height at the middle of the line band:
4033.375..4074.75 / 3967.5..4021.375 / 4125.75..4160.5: -2.75 angstrom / 6.52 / 7.6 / 6.95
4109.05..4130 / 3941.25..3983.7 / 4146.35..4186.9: -1.88 angstrom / 4.7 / 7.59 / 6.92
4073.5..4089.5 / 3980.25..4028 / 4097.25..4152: 0.14 angstrom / 7.46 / 7.32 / 7.37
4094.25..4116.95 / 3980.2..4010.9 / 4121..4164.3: 1.86 angstrom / 6.99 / 7.66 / 7.49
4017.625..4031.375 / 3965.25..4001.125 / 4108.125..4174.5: -4.81 angstrom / 5.44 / 7.61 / 6.01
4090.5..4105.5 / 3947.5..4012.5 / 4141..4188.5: 0.74 angstrom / 5.75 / 7.51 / 6.87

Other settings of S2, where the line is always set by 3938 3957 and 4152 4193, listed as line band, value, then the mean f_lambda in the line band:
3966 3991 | 0.11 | 4.95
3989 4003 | -0.21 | 6.85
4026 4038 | -0.23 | 7.43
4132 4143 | -0.09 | 7.85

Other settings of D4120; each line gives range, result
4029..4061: 7.35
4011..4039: 7.94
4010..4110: 7.42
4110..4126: 7.54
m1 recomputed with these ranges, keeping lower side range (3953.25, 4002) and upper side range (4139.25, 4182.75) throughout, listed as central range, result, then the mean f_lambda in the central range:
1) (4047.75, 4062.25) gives -3.01 angstrom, 7.55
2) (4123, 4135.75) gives -0.45 angstrom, 7.4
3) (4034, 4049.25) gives -3.28 angstrom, 7.4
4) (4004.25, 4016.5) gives -4.84 angstrom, 7.97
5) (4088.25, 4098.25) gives -0.90 angstrom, 7.31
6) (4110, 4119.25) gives -0.73 angstrom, 7.52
